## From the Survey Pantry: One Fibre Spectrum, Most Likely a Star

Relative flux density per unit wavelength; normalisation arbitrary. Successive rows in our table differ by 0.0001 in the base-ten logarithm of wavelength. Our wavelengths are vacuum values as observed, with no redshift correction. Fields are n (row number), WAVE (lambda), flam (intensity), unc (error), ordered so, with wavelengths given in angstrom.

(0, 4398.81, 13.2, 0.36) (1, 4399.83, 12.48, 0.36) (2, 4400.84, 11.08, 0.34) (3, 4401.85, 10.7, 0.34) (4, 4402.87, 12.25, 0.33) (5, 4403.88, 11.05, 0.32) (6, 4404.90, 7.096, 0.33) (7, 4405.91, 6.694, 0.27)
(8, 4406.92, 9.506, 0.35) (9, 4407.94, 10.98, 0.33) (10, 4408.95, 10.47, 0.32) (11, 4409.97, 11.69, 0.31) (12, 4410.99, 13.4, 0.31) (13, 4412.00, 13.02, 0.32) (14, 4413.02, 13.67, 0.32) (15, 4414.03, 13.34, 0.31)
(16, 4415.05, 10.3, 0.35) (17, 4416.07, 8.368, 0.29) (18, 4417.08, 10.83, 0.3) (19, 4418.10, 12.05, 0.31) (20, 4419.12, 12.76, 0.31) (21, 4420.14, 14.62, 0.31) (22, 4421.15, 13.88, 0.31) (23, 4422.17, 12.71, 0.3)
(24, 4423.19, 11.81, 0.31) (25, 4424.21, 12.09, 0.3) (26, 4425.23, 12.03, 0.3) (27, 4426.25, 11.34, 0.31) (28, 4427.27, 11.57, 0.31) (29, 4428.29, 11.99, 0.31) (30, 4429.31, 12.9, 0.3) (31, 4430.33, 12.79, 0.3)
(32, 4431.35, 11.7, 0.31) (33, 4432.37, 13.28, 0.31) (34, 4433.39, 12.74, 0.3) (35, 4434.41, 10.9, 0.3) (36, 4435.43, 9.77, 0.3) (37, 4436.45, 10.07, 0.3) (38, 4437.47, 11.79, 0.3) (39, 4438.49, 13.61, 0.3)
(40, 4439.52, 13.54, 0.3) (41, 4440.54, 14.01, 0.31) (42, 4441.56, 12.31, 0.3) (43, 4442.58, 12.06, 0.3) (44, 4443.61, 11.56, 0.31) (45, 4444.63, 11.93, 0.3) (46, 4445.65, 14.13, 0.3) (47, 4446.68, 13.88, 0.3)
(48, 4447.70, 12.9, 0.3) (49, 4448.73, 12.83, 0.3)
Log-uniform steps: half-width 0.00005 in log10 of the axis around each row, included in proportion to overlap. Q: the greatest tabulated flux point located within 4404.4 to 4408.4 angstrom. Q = 10.98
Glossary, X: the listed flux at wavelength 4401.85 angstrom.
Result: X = 10.7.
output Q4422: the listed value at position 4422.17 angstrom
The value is 12.71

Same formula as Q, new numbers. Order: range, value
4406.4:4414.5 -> 13.67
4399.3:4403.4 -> 12.48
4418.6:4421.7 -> 14.62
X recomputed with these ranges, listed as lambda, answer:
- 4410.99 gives 13.4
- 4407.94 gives 10.98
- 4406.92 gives 9.506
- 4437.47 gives 11.79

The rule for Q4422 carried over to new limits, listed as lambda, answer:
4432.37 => 13.28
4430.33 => 12.79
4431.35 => 11.7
